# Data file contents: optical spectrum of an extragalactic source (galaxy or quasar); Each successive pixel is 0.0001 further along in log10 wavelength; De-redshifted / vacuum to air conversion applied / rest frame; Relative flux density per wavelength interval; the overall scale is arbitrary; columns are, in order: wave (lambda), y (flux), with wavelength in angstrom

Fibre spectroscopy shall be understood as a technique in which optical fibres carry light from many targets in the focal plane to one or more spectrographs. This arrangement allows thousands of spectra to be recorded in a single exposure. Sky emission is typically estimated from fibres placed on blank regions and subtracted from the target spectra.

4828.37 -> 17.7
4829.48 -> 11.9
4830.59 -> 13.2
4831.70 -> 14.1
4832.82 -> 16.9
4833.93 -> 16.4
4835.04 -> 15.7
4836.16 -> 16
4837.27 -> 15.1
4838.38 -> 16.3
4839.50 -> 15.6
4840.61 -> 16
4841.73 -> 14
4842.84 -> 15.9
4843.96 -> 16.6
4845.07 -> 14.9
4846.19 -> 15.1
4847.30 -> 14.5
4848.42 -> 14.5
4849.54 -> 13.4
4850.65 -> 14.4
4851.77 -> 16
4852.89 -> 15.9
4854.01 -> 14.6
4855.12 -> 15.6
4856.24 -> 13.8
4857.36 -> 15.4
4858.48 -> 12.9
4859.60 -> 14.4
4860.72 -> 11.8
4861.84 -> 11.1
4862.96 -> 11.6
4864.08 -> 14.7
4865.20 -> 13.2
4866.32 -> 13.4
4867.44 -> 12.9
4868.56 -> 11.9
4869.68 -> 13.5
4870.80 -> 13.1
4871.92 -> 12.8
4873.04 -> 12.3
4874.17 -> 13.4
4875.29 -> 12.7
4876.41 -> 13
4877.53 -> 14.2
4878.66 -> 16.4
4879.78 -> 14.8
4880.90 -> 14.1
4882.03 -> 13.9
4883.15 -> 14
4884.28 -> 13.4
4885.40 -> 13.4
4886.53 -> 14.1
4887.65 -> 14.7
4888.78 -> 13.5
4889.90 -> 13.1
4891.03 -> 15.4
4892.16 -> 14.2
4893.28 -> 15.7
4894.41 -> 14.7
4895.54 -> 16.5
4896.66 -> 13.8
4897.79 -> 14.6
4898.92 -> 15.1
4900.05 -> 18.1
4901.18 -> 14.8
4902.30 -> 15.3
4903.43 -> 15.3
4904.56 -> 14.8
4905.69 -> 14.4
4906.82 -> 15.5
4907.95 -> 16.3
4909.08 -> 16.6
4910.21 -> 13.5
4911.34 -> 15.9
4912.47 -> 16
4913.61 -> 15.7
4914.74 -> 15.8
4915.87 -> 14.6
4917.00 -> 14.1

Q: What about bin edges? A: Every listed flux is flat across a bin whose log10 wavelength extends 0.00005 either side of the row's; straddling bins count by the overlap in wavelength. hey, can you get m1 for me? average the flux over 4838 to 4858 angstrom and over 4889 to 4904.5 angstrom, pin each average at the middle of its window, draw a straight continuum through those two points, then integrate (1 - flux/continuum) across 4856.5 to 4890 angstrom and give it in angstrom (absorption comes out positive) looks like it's 3.6 angstrom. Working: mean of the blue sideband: 15.1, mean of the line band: 13.5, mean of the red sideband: 15.1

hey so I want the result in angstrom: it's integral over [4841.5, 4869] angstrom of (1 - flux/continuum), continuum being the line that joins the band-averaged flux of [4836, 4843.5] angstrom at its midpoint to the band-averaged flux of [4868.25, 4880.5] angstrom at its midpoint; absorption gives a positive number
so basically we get 1.02 angstrom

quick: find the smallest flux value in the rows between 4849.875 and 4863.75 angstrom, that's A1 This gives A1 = 11.1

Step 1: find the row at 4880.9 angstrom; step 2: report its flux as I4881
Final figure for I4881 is 14.1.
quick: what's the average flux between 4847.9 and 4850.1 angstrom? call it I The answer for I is 14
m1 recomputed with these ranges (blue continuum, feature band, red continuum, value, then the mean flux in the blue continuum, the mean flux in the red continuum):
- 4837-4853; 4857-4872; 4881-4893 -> 1.7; 15.2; 14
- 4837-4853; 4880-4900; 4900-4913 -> 1.2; 15.2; 15.4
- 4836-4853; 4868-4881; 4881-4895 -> 0.9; 15.2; 14.2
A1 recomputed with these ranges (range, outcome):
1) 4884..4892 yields 13.1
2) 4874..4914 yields 12.7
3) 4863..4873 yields 11.9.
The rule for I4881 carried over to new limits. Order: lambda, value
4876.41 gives 13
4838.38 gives 16.3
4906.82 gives 15.5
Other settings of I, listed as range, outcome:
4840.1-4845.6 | 15.5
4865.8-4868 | 13.2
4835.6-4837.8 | 15.6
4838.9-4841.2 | 15.7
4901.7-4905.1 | 15.2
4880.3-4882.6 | 14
